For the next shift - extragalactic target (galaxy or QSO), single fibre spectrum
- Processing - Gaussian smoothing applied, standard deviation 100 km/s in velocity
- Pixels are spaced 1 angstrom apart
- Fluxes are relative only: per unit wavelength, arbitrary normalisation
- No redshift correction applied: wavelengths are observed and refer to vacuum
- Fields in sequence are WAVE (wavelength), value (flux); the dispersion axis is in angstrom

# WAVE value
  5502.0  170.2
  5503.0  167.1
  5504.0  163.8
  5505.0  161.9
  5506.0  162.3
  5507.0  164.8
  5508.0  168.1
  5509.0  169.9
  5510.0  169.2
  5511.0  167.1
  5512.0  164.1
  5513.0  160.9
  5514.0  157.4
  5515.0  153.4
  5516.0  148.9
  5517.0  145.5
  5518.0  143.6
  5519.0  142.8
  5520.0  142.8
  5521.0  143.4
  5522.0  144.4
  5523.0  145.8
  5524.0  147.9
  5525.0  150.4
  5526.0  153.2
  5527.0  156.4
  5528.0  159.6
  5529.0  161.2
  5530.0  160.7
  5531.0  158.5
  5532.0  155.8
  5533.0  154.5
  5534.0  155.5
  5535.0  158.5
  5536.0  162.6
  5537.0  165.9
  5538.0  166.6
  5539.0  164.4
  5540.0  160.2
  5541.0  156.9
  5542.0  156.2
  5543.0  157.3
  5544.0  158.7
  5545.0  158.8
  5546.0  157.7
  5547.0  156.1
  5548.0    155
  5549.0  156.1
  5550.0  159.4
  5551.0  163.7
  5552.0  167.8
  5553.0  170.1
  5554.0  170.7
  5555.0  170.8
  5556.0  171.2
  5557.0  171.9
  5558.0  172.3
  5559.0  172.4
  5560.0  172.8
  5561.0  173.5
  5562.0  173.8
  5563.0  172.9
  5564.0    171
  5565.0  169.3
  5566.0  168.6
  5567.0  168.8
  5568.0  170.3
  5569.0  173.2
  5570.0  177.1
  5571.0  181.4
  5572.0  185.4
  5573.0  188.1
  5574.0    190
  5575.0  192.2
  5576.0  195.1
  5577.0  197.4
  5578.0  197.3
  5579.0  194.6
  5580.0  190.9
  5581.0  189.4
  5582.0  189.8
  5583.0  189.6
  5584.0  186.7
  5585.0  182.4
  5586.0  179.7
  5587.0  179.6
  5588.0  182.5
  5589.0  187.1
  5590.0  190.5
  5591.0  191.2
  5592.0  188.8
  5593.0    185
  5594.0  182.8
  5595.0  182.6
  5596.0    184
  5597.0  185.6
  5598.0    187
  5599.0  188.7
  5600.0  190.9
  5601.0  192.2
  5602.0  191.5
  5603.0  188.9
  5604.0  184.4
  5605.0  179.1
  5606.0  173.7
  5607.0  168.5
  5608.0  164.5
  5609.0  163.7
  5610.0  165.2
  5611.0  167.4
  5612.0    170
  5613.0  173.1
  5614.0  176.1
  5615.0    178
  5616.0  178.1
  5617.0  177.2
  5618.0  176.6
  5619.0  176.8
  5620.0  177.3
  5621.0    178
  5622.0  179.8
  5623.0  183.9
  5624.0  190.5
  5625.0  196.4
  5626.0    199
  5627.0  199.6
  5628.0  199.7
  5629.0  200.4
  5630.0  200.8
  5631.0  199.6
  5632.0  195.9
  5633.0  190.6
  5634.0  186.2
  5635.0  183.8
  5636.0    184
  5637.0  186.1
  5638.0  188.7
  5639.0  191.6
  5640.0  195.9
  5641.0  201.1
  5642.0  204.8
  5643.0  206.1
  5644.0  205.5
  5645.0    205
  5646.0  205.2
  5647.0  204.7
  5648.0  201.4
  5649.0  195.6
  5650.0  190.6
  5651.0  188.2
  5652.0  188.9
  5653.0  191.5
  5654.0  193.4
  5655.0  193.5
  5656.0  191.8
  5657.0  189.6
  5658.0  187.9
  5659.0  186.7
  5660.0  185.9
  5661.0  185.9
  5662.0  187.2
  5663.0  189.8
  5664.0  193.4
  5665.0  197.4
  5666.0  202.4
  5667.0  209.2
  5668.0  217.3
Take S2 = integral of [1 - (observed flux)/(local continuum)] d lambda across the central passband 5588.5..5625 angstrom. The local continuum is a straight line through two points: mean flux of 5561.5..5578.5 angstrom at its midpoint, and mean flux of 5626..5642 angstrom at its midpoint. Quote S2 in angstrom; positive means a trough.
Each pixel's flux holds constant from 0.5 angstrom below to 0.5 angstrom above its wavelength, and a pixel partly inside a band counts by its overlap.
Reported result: 1.5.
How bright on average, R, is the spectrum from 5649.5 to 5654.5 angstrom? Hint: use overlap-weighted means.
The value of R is 191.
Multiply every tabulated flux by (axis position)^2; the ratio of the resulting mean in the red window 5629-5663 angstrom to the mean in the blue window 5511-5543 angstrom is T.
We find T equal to 1.3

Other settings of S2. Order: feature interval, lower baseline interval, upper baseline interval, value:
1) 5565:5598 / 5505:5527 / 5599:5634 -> -2.22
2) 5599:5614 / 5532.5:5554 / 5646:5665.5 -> 0.09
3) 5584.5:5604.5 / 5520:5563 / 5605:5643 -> -1.16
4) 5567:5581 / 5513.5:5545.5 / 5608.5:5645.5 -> -1.40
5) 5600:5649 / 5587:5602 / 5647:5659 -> 0.63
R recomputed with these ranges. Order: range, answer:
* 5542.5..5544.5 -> 158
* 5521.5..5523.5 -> 145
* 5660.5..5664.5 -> 189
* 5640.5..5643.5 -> 204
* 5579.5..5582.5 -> 190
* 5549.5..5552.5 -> 164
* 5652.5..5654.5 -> 192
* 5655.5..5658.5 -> 190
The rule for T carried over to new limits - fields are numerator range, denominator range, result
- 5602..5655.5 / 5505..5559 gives 1.22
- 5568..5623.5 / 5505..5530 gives 1.21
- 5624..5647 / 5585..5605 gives 1.07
